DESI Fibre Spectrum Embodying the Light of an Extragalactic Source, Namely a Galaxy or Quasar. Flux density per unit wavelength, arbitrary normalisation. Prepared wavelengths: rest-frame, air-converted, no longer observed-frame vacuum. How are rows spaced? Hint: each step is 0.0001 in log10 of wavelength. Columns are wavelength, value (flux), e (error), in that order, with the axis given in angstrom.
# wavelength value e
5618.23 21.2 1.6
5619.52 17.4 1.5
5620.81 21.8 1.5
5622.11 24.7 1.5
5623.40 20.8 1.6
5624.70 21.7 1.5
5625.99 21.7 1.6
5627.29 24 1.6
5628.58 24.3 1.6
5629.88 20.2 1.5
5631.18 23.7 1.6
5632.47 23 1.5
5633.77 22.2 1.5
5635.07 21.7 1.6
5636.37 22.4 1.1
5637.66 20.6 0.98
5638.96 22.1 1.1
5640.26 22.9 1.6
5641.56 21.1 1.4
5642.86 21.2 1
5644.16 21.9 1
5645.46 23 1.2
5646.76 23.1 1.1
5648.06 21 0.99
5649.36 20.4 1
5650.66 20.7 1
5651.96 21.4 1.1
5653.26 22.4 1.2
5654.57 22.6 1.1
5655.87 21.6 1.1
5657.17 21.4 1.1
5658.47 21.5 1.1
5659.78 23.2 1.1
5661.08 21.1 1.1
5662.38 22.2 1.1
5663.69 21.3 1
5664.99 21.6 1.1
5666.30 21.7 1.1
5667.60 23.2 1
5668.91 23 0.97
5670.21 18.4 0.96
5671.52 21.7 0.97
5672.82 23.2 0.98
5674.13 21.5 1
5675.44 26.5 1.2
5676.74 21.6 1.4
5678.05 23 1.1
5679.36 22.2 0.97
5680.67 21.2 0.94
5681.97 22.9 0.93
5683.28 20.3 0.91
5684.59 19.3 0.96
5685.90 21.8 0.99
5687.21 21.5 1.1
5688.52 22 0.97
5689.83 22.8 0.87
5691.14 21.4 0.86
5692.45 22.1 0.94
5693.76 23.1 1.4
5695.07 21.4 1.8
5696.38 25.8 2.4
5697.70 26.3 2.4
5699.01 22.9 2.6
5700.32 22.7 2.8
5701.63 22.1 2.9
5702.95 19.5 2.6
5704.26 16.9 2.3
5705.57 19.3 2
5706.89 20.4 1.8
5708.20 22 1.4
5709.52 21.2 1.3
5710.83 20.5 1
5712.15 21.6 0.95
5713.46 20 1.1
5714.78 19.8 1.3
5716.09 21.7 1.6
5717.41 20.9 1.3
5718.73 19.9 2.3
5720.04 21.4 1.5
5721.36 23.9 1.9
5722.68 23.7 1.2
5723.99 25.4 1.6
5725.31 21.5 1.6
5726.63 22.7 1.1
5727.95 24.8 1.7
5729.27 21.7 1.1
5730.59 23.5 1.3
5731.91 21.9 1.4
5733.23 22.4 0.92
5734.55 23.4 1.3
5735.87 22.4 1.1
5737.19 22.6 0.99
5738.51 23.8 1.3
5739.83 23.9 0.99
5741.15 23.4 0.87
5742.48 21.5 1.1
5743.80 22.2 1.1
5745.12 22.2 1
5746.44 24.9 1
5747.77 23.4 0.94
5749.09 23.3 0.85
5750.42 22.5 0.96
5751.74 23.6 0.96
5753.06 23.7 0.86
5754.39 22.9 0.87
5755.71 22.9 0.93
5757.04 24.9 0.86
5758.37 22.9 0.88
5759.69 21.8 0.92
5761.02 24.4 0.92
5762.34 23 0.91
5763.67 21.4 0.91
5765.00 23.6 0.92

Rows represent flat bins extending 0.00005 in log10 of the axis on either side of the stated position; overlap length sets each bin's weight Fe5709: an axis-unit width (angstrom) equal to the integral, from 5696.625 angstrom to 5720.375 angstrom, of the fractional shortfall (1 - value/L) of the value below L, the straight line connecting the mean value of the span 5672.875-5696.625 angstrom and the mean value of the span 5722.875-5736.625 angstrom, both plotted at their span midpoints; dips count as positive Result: 1.56 angstrom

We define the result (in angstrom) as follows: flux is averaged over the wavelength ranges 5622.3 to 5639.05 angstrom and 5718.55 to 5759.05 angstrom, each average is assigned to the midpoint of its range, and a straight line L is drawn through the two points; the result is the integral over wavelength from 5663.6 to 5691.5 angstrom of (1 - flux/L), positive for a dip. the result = 0.8 angstrom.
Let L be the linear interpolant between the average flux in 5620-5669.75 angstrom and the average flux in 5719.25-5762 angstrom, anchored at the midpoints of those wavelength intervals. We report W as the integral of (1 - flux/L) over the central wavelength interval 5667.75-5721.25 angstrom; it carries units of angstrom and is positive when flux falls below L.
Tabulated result 2.1 angstrom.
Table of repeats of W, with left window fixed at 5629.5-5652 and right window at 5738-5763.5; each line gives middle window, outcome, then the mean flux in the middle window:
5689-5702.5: -0.29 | 23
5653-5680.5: 0.05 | 22.1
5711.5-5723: 0.71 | 21.4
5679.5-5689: 0.45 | 21.3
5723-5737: -0.03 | 23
